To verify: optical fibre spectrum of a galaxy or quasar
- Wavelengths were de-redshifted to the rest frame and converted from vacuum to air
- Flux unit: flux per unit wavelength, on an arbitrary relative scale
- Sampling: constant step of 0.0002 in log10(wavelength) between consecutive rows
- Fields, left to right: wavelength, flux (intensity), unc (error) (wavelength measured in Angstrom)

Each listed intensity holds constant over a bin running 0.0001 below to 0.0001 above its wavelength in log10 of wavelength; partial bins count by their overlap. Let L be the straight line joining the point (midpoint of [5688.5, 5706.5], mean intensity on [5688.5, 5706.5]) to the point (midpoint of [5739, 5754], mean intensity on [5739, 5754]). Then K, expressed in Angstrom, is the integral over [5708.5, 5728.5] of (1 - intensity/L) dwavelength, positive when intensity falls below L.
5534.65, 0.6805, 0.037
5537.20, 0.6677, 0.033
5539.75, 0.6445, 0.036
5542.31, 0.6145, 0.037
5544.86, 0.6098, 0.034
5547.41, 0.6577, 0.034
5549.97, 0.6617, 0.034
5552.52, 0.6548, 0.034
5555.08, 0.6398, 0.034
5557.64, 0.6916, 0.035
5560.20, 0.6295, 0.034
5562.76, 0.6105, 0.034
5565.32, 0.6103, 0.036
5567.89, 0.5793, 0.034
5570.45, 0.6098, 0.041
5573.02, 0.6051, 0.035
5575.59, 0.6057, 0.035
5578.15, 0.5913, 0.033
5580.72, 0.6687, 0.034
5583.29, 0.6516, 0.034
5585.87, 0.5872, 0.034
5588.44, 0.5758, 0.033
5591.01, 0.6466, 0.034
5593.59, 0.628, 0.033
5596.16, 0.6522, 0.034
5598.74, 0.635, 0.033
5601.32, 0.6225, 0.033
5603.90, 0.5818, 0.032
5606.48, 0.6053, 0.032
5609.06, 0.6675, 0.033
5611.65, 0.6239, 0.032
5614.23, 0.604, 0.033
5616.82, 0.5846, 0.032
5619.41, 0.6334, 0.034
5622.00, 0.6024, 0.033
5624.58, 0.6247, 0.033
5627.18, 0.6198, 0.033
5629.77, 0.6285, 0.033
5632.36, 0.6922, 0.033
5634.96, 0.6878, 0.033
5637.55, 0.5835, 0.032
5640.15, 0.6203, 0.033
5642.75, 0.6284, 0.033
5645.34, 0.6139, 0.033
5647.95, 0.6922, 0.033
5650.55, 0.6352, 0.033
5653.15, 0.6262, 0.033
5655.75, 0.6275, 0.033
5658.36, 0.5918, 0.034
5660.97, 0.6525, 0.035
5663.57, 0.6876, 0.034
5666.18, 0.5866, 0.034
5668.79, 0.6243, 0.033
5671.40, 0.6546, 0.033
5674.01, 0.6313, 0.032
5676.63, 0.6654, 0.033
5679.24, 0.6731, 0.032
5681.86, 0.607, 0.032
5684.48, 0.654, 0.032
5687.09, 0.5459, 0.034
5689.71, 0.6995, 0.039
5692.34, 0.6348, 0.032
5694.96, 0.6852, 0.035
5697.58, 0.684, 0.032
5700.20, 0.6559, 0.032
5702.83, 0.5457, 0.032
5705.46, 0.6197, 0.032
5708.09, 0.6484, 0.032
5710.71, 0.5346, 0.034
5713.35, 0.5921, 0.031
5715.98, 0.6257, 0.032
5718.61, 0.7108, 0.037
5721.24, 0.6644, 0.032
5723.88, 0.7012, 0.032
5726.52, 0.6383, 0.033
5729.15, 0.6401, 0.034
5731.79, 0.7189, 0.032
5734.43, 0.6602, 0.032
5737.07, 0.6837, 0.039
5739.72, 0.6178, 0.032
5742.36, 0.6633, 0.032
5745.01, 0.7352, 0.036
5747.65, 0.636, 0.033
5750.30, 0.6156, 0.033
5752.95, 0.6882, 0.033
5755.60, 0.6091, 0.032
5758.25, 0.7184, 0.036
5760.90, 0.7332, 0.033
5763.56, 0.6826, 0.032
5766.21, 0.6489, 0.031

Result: 0.4 Angstrom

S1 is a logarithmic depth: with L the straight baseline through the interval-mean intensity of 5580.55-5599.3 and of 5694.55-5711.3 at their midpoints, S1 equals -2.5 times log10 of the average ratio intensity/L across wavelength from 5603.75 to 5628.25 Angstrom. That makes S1 0.02 mag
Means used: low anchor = 0.628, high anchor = 0.626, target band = 0.616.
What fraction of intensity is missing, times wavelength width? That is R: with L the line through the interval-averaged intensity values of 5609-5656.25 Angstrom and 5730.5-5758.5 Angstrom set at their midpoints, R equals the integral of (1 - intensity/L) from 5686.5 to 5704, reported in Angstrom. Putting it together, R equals 0.3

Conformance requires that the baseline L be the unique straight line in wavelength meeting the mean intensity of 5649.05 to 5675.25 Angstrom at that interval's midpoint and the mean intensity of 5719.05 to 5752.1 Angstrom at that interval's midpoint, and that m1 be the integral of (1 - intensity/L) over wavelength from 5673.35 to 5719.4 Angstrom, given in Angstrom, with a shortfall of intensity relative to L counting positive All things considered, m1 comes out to 1.05 Angstrom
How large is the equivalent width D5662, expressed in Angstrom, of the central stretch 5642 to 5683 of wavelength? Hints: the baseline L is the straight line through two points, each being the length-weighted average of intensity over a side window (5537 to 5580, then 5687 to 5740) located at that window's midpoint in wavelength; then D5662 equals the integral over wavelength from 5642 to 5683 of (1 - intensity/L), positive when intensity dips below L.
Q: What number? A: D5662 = 0.2 Angstrom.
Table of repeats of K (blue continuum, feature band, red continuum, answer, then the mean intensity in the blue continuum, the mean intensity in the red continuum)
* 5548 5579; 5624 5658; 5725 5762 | 0.4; 0.625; 0.668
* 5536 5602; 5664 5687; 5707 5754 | 0.4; 0.629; 0.654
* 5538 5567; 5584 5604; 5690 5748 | 0.7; 0.638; 0.651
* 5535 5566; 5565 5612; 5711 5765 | 2.1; 0.643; 0.664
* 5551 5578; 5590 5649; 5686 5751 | 0.2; 0.623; 0.647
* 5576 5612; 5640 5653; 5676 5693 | -0.1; 0.624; 0.639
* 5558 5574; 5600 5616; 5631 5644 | 0.3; 0.612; 0.642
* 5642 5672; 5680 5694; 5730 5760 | 0.3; 0.635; 0.668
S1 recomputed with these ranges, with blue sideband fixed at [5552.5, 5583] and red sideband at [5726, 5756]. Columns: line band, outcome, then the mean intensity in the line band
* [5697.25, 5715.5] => 0.08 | 0.608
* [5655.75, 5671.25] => 0.02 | 0.63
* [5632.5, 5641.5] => 0.00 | 0.638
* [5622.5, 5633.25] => 0.00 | 0.637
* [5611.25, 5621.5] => 0.04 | 0.609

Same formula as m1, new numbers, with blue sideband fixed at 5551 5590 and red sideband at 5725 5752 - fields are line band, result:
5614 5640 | 0.3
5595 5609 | 0.1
